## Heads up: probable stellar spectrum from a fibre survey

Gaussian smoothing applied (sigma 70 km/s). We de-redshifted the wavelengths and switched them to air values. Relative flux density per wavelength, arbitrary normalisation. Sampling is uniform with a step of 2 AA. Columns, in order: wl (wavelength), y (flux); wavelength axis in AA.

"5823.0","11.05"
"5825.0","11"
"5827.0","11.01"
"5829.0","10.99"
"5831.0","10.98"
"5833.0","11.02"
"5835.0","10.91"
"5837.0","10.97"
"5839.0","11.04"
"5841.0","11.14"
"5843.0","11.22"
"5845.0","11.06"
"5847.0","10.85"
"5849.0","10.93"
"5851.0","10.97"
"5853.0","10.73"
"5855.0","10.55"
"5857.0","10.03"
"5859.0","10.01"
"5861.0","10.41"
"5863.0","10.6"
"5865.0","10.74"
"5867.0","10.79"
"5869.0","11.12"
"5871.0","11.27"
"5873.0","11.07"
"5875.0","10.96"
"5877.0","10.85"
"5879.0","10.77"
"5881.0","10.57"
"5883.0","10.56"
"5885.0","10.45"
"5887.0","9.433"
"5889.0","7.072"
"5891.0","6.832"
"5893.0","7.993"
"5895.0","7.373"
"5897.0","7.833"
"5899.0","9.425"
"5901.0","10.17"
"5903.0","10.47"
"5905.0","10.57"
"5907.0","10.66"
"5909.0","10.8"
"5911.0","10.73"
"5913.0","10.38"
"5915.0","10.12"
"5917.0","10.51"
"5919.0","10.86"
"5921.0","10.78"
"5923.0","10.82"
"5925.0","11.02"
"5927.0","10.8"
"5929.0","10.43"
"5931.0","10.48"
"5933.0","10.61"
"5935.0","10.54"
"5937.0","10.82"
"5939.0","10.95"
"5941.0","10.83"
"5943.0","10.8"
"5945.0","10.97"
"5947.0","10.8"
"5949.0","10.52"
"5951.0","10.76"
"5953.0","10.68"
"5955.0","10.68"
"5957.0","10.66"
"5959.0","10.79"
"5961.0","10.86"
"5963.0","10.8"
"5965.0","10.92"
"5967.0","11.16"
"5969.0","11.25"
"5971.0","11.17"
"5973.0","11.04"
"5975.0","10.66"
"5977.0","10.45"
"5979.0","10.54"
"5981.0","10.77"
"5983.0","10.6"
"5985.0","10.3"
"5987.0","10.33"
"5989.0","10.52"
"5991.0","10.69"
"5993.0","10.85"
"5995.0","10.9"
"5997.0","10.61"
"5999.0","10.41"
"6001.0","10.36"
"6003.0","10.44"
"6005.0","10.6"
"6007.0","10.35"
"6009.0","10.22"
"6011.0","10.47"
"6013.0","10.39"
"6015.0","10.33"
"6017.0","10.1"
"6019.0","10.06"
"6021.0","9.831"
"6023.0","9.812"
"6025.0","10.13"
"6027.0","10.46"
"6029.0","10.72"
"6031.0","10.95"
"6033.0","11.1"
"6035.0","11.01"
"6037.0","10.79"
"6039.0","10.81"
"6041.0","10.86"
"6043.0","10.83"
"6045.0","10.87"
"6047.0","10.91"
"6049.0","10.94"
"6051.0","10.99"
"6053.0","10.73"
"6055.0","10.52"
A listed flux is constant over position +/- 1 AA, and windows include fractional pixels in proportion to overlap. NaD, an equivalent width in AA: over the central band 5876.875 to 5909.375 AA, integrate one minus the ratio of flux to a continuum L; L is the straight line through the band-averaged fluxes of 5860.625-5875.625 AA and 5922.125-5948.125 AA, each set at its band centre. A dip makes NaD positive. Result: 4.14 AA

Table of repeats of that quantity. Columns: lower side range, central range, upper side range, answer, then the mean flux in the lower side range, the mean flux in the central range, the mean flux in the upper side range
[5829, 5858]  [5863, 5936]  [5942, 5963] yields 4.39 AA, 10.9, 10.2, 10.8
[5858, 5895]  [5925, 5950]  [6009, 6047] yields -1.24 AA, 10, 10.7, 10.5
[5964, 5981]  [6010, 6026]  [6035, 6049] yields 1.08 AA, 10.9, 10.1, 10.9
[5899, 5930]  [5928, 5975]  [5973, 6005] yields -1.01 AA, 10.6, 10.8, 10.6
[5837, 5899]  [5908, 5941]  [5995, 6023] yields -1.41 AA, 10.2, 10.7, 10.3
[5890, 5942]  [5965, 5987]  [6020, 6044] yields -0.88 AA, 10.1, 10.8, 10.6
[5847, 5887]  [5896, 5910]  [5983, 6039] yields 0.84 AA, 10.7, 9.99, 10.5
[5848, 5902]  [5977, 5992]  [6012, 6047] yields -0.22 AA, 9.98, 10.5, 10.5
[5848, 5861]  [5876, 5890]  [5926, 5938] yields 0.80 AA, 10.5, 9.96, 10.6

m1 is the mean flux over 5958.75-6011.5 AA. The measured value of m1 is 10.7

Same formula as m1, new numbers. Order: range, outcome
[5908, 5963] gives 10.7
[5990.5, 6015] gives 10.5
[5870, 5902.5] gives 9.55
